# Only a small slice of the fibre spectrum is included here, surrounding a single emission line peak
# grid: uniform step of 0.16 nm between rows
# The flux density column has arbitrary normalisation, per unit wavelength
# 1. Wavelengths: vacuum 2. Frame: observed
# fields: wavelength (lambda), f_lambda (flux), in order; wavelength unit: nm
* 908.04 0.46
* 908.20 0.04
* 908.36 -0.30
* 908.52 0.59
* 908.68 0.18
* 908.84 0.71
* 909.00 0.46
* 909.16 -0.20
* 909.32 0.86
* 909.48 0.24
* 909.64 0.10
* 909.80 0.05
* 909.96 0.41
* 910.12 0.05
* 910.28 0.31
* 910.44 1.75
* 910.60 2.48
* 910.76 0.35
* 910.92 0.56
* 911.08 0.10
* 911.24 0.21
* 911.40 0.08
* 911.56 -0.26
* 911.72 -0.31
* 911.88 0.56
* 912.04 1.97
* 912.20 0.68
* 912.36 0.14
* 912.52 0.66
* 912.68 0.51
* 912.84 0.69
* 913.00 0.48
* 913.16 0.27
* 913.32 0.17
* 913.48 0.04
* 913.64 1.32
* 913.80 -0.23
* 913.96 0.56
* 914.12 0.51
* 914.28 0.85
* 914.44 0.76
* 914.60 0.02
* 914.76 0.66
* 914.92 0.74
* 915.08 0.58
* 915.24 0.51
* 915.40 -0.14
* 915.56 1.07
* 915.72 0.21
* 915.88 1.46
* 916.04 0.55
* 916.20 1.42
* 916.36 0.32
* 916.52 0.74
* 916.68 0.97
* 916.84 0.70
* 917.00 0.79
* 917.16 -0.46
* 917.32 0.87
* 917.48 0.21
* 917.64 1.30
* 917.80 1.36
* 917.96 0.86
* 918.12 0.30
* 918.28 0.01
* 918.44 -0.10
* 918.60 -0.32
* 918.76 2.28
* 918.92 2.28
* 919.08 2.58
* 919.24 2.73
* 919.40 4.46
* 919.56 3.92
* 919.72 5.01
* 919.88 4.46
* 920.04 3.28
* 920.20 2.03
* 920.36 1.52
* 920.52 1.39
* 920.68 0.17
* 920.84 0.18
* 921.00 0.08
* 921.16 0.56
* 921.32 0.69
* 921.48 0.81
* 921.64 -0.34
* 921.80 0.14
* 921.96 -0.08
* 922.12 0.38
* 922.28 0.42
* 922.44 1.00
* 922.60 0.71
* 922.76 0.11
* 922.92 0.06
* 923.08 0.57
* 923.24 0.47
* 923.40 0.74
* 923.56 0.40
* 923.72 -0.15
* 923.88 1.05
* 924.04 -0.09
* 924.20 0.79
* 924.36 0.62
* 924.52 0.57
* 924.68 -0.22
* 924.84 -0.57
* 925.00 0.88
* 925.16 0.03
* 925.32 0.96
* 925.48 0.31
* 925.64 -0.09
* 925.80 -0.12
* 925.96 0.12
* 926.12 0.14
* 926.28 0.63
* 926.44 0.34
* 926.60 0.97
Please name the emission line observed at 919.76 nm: [O II]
